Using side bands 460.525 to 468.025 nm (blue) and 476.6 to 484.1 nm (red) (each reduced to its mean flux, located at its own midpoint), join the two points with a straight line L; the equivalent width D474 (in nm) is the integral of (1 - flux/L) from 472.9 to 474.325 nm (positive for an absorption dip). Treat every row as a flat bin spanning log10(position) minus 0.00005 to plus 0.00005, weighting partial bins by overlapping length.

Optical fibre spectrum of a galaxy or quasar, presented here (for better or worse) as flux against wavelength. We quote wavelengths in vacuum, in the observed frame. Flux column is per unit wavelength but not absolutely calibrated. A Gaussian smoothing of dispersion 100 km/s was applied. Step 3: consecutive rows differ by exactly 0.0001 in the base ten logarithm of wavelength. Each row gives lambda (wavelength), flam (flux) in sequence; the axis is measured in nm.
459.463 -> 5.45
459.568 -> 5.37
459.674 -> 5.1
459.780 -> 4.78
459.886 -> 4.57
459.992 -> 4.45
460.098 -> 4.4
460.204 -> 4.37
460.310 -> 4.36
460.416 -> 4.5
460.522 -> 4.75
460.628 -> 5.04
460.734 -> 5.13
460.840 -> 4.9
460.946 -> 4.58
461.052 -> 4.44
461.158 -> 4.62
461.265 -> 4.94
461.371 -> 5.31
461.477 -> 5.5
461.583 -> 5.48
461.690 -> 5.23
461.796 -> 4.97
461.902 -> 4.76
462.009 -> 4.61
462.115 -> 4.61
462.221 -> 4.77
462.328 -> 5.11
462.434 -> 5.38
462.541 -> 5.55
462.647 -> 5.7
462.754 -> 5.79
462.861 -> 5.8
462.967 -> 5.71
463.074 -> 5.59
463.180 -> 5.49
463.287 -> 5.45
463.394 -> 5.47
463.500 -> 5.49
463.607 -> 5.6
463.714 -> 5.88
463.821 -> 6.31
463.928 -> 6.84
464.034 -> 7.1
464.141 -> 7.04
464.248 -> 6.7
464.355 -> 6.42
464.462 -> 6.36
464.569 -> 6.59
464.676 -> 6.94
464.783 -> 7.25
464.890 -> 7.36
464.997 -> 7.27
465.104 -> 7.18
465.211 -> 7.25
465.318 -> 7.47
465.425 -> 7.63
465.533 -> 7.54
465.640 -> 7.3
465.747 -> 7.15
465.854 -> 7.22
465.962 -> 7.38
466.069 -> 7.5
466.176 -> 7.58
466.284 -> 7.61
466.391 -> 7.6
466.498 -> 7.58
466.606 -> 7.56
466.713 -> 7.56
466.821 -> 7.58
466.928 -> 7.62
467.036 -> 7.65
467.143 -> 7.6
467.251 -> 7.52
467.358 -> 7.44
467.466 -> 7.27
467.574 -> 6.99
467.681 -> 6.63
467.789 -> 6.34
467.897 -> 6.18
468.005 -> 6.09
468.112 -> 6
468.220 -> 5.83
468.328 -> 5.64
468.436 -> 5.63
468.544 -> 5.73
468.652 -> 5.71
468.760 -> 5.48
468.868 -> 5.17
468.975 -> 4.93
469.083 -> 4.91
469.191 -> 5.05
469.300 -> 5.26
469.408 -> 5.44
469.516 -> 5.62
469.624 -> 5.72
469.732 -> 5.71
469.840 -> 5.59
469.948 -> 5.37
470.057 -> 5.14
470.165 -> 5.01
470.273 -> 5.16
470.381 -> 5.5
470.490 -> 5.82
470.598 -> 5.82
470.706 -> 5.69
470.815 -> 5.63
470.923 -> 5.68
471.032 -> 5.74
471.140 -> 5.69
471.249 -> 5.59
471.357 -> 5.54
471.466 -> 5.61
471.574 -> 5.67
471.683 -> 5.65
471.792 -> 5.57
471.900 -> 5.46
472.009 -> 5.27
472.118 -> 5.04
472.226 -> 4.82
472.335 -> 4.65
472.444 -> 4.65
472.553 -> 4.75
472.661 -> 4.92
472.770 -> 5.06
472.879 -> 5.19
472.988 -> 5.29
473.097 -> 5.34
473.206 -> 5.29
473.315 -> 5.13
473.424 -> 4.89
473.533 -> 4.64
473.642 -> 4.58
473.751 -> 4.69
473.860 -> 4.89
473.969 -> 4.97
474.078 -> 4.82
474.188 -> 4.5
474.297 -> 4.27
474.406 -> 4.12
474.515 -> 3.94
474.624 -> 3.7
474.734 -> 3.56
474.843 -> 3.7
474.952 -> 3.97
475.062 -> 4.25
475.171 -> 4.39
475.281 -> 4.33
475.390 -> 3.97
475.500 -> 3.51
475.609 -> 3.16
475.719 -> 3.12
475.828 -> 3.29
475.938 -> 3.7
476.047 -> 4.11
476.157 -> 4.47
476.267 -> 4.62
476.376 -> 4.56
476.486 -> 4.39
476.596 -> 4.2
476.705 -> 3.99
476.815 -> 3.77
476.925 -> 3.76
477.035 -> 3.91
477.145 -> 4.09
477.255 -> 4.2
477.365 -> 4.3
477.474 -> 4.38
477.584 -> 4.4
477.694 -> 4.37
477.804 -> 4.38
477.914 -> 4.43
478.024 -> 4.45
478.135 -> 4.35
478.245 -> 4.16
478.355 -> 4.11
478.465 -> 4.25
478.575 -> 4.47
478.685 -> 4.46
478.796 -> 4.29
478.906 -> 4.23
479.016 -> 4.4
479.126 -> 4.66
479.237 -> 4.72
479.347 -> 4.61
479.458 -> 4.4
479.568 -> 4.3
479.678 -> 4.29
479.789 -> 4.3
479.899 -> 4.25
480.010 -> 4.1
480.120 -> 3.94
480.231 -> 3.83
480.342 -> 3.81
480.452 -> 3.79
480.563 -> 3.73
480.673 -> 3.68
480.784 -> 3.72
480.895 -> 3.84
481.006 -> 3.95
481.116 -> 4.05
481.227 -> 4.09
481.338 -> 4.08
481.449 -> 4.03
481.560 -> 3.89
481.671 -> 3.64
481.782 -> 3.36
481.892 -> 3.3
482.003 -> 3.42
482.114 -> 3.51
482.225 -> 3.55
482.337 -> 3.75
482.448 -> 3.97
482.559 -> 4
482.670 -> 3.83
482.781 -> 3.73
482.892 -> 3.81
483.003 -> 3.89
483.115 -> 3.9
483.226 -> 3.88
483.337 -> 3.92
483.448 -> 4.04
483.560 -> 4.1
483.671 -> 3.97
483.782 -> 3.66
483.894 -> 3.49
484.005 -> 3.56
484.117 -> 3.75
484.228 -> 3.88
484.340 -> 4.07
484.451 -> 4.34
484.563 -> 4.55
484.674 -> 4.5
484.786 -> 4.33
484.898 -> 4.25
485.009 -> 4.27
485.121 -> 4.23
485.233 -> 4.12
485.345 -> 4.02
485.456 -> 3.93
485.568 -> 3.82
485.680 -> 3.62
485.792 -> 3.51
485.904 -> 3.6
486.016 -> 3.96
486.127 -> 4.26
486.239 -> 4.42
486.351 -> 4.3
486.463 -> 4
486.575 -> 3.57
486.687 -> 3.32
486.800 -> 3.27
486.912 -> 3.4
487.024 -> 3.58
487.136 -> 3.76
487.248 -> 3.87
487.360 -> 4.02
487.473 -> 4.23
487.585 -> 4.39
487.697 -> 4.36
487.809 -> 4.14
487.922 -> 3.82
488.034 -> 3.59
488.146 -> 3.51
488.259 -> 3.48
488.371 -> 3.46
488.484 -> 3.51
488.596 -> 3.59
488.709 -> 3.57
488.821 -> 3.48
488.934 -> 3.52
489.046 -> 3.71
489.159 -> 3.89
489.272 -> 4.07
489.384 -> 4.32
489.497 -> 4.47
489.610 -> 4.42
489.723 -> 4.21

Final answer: 0.029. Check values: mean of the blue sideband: 6.32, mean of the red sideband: 4.02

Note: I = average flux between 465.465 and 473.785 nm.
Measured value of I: 5.94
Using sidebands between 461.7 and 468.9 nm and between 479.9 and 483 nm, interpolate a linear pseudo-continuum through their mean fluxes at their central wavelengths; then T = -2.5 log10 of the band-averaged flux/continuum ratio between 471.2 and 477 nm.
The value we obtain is 0.110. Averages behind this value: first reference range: 6.46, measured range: 4.55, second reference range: 3.8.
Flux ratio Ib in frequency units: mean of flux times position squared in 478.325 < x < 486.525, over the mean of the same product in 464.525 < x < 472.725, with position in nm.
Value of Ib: 0.7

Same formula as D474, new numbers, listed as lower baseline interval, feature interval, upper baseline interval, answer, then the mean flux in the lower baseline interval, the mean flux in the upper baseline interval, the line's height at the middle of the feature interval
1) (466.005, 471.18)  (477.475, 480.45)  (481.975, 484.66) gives 0.171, 6.2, 3.87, 4.56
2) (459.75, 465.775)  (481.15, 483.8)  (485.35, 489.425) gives 0.239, 5.73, 3.8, 4.19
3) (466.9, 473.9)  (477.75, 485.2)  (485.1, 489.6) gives 0.694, 5.61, 3.84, 4.46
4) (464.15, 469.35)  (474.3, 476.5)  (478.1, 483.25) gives 0.480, 6.76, 4.01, 5.05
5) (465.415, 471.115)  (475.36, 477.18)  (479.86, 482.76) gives 0.327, 6.33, 3.81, 4.78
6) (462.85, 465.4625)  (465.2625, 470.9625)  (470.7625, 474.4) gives -0.485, 6.5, 5.12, 5.85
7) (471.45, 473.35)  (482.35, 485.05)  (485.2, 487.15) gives 0.041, 5.18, 3.8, 4.05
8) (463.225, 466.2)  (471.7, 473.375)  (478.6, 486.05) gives 0.136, 6.82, 3.98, 5.56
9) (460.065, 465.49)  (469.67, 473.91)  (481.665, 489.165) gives -0.259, 5.72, 3.84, 4.97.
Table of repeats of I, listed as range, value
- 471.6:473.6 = 5.09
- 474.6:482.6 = 4.04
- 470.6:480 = 4.55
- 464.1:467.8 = 7.26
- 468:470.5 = 5.46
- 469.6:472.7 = 5.39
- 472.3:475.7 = 4.47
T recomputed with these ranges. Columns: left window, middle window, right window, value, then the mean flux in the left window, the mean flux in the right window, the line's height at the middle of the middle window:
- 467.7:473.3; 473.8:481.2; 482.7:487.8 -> 0.14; 5.45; 3.95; 4.73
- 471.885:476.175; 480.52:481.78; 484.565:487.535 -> 0.08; 4.45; 3.94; 4.15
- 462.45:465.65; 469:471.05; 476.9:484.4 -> 0.02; 6.45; 4.02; 5.57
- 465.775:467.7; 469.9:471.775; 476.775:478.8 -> 0.13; 7.45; 4.24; 6.26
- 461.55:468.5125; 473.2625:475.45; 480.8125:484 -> 0.16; 6.49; 3.8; 5.05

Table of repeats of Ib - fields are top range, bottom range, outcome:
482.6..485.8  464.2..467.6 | 0.59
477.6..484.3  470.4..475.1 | 0.83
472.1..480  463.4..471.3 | 0.71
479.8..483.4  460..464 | 0.80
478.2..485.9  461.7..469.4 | 0.67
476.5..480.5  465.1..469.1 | 0.65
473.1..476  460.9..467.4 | 0.69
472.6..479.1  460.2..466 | 0.77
